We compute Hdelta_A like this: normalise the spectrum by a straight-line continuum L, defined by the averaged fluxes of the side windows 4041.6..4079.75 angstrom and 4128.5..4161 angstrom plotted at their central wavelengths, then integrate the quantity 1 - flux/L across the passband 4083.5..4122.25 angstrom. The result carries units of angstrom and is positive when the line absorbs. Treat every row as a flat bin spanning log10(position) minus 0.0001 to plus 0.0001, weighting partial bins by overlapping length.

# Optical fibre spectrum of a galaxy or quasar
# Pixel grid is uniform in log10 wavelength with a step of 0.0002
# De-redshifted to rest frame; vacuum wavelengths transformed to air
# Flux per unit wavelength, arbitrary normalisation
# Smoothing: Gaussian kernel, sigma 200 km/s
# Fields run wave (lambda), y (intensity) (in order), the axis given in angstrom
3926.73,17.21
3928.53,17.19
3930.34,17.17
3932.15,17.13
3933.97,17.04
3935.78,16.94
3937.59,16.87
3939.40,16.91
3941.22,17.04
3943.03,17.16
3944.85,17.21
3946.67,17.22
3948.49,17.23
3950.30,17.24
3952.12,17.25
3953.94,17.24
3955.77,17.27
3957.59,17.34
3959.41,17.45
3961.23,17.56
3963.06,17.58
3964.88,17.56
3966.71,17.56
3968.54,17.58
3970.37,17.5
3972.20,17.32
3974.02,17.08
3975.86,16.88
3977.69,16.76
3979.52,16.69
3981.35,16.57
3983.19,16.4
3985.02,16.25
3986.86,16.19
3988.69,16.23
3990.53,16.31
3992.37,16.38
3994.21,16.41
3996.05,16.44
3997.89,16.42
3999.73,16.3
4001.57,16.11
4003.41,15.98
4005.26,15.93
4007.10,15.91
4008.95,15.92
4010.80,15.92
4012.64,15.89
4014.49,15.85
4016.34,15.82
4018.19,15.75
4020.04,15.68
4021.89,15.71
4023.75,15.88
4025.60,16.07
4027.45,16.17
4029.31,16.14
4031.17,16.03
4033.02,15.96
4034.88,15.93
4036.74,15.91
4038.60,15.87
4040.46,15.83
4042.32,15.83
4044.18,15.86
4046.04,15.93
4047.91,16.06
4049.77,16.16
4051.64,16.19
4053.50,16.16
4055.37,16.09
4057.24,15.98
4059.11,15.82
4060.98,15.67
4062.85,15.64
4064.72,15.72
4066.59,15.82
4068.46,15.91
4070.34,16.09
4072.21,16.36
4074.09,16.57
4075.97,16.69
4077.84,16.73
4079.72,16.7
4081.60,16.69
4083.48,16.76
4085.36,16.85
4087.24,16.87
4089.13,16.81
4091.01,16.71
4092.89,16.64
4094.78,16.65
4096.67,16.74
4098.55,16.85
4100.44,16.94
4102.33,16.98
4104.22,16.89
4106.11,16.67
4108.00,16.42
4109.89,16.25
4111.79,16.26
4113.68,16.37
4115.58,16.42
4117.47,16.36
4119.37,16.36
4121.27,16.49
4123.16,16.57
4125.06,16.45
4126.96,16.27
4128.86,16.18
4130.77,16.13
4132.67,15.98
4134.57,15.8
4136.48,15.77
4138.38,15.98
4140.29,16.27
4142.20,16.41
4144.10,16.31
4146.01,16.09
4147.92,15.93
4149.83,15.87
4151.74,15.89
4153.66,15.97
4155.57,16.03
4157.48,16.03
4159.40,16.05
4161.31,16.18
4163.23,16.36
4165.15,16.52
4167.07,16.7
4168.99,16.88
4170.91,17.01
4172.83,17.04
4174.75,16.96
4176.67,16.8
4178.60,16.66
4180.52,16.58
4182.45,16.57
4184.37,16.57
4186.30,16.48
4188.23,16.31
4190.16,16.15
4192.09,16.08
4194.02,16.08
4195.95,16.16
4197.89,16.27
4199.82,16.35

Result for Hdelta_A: -1.4 angstrom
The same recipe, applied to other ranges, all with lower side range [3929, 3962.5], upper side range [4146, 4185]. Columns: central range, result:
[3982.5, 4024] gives 2.2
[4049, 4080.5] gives 1.2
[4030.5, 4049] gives 1.0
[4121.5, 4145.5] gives 0.5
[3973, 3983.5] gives 0.2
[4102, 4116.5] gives 0.1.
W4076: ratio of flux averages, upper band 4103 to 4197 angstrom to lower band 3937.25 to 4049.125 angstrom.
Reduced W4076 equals 0.99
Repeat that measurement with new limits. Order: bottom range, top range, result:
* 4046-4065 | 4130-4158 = 1.01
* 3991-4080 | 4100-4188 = 1.02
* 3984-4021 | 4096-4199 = 1.02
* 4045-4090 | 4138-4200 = 1.01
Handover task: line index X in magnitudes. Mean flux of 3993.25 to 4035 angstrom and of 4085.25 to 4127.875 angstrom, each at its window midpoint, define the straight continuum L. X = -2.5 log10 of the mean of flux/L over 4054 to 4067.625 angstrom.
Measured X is 0.03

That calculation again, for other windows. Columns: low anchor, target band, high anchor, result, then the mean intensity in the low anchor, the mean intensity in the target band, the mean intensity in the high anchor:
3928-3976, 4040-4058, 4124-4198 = 0.05 mag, 17.2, 16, 16.3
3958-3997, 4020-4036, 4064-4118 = 0.05 mag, 16.9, 16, 16.5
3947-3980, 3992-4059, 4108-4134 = 0.06 mag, 17.3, 16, 16.3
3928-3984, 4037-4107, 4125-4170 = 0.01 mag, 17.2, 16.3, 16.2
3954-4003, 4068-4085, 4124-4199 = 0.00 mag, 16.8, 16.5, 16.3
